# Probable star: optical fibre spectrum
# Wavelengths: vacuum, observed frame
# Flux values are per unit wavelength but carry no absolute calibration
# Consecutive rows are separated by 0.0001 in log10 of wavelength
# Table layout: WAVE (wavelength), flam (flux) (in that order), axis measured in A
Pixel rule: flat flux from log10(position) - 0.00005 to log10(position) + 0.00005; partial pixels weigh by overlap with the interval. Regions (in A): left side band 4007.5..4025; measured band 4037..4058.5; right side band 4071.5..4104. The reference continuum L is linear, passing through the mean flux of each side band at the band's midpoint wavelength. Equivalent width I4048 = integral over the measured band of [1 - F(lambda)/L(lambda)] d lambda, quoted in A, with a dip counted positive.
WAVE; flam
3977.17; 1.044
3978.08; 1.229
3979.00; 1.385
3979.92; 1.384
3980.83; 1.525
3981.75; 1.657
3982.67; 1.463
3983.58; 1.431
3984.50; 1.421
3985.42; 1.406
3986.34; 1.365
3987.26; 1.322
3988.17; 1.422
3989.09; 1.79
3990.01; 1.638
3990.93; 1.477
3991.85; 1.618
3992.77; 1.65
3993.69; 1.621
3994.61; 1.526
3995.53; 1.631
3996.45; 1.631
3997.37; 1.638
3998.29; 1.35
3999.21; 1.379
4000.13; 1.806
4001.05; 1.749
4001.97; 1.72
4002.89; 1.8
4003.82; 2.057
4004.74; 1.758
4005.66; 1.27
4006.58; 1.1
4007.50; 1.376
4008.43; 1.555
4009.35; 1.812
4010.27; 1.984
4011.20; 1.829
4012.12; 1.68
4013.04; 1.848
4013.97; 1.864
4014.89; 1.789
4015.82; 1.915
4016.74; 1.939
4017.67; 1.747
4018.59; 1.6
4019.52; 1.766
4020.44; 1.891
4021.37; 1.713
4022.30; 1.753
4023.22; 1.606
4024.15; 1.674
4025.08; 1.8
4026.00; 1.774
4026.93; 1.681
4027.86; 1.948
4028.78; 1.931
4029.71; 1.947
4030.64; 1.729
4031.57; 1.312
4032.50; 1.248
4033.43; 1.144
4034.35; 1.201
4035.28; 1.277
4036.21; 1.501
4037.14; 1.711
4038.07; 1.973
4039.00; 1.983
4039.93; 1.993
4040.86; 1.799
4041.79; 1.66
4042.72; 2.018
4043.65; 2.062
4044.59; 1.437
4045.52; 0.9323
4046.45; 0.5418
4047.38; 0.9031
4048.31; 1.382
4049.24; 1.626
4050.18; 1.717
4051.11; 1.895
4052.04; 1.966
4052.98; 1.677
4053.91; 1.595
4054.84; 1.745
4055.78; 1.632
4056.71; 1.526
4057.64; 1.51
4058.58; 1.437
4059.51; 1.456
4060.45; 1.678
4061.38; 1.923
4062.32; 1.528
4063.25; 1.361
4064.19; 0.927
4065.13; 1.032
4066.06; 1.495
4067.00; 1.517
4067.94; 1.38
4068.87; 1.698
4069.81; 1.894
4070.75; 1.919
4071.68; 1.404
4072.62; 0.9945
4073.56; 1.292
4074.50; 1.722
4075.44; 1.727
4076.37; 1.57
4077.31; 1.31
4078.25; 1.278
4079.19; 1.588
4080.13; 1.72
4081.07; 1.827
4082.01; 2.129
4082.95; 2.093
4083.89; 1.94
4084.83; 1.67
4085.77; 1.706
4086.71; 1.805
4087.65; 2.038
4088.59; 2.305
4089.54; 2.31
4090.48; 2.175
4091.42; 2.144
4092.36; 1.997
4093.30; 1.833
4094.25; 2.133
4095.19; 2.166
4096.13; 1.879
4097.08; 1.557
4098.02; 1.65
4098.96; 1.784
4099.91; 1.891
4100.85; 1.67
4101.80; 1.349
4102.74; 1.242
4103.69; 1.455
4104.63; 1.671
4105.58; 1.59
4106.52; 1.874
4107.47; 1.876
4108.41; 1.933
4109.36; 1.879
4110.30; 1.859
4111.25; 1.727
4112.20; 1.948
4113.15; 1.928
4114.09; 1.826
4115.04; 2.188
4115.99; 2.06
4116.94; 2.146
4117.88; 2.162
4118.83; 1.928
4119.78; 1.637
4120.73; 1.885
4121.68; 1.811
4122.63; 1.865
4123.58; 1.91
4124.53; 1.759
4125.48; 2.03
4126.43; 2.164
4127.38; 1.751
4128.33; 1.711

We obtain 1.77 A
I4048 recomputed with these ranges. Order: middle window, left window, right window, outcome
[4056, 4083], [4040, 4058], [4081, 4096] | 3.9 A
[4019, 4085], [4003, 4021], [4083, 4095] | 9.5 A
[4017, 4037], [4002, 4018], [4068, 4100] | 1.2 A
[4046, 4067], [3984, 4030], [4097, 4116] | 2.8 A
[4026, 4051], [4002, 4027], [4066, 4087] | 1.8 A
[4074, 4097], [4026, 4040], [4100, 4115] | -2.2 A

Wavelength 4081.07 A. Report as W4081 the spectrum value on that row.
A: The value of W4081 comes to 1.827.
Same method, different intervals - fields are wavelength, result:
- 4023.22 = 1.606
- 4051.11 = 1.895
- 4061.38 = 1.923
